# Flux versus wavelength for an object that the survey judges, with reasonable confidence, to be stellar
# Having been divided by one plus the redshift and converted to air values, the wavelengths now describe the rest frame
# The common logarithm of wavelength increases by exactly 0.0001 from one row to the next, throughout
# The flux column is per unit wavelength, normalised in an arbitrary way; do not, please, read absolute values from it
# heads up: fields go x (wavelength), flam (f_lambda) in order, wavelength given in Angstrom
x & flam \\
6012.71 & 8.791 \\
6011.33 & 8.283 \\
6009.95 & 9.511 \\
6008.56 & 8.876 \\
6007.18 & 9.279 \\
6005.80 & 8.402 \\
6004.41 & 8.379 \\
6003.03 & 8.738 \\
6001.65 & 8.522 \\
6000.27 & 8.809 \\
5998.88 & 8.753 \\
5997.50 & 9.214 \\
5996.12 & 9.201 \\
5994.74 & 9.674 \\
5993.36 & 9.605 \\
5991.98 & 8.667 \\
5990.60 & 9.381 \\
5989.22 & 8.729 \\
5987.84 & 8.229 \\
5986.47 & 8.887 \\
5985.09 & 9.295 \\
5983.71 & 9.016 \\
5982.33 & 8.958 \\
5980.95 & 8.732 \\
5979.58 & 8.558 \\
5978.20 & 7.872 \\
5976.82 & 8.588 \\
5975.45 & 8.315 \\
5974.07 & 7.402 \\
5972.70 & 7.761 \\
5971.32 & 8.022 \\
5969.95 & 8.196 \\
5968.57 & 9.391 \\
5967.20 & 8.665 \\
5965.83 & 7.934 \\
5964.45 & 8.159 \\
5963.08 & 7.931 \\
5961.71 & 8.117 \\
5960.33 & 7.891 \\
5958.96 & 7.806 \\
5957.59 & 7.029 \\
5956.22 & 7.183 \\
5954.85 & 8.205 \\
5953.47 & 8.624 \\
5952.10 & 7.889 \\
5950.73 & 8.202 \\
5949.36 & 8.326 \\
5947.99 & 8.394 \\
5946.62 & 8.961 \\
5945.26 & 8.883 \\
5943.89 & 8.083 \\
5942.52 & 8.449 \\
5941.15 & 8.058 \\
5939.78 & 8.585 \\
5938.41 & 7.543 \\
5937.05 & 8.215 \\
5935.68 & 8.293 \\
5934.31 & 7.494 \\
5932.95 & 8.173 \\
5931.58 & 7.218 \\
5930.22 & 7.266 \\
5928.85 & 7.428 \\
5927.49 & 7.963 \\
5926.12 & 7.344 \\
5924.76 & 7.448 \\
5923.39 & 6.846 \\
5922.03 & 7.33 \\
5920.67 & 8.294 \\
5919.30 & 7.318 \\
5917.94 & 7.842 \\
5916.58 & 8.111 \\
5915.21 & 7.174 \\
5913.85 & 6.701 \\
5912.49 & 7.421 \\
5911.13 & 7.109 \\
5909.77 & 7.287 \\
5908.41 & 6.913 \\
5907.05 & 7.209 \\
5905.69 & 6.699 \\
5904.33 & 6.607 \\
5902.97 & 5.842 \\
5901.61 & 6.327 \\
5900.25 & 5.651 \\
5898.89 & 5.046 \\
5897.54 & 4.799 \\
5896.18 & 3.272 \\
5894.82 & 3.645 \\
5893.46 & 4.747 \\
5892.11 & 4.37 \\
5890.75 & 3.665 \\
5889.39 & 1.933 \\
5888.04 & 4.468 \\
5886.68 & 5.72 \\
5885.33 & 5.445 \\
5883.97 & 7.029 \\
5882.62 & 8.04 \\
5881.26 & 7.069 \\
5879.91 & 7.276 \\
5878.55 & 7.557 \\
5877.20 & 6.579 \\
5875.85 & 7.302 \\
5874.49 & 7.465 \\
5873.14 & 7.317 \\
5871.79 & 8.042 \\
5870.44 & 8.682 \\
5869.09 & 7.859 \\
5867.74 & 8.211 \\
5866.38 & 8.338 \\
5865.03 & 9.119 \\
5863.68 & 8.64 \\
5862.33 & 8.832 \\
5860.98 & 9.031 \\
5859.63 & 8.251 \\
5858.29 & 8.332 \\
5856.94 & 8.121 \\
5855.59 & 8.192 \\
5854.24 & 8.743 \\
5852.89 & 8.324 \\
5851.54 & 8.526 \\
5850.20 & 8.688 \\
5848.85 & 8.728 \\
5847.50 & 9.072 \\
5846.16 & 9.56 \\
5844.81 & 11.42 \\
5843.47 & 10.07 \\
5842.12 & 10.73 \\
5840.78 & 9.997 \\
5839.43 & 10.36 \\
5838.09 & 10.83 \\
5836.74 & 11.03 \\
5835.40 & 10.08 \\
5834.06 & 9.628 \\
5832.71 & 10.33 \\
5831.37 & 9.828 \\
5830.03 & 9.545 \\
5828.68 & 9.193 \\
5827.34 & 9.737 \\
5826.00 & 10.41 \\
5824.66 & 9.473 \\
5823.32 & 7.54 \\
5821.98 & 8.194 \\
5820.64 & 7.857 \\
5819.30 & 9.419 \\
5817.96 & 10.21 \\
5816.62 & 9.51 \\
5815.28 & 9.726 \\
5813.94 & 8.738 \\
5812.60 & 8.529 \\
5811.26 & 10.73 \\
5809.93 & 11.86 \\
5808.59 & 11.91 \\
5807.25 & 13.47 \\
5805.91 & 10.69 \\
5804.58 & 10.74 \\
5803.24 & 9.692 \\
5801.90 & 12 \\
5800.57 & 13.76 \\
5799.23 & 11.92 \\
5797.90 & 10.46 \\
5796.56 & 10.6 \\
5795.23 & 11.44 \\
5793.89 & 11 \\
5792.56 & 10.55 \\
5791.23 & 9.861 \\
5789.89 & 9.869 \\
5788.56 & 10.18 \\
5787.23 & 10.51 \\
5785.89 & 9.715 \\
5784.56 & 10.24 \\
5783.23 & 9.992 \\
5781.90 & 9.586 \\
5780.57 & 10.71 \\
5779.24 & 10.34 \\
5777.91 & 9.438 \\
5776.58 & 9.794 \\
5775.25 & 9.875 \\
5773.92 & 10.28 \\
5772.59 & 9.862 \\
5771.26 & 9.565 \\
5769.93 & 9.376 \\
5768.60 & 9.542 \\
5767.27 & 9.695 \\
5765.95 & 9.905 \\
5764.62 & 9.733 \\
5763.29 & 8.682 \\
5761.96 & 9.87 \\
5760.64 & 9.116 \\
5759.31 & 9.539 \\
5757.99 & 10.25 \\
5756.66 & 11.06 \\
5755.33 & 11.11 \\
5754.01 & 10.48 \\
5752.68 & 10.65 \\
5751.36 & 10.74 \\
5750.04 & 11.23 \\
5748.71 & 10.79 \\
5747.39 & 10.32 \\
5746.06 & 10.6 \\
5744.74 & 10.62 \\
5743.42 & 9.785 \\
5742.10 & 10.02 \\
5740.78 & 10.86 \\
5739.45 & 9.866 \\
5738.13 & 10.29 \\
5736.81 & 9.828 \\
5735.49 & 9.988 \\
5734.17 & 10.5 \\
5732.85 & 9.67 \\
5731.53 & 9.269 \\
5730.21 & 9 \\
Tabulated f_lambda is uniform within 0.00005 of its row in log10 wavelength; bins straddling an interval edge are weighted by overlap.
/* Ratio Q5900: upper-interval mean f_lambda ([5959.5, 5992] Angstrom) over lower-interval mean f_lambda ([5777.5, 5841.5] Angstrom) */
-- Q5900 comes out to 0.82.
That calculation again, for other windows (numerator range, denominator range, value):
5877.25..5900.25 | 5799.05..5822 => 0.50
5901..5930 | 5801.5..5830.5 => 0.72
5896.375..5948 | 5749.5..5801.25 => 0.71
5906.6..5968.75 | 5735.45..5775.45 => 0.77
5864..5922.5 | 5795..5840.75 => 0.64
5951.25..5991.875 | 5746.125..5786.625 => 0.83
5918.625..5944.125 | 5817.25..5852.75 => 0.81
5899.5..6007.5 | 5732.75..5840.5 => 0.79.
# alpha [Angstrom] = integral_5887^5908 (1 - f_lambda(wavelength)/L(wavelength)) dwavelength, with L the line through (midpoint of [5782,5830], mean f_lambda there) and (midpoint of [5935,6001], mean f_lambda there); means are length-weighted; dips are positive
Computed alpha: 9.62 Angstrom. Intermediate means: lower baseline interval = 10.3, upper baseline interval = 8.43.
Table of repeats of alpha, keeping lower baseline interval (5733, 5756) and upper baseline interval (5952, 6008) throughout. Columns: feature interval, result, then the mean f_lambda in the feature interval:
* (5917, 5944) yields 3.5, 7.76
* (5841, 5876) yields 2.9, 8.71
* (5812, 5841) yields 0.6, 9.55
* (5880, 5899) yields 8.7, 5.02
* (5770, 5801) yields -0.9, 10.4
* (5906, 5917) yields 2.3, 7.2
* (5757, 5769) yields 0.8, 9.63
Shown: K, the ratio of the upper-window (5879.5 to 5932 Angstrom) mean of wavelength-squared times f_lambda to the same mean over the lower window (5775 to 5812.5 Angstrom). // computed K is 0.6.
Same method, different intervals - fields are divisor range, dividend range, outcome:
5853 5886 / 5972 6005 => 1.15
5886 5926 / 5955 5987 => 1.38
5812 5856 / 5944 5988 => 0.92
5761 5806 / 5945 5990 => 0.86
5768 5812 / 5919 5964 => 0.79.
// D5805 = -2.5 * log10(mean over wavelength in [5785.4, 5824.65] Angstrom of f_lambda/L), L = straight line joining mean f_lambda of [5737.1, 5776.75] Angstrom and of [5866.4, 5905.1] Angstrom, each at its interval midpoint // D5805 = -0.20 mag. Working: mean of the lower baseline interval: 10.1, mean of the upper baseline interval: 6.11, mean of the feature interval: 10.4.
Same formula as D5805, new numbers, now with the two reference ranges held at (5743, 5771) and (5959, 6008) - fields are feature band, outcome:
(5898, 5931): 0.27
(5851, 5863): 0.12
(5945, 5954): 0.05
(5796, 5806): -0.15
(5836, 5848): -0.09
